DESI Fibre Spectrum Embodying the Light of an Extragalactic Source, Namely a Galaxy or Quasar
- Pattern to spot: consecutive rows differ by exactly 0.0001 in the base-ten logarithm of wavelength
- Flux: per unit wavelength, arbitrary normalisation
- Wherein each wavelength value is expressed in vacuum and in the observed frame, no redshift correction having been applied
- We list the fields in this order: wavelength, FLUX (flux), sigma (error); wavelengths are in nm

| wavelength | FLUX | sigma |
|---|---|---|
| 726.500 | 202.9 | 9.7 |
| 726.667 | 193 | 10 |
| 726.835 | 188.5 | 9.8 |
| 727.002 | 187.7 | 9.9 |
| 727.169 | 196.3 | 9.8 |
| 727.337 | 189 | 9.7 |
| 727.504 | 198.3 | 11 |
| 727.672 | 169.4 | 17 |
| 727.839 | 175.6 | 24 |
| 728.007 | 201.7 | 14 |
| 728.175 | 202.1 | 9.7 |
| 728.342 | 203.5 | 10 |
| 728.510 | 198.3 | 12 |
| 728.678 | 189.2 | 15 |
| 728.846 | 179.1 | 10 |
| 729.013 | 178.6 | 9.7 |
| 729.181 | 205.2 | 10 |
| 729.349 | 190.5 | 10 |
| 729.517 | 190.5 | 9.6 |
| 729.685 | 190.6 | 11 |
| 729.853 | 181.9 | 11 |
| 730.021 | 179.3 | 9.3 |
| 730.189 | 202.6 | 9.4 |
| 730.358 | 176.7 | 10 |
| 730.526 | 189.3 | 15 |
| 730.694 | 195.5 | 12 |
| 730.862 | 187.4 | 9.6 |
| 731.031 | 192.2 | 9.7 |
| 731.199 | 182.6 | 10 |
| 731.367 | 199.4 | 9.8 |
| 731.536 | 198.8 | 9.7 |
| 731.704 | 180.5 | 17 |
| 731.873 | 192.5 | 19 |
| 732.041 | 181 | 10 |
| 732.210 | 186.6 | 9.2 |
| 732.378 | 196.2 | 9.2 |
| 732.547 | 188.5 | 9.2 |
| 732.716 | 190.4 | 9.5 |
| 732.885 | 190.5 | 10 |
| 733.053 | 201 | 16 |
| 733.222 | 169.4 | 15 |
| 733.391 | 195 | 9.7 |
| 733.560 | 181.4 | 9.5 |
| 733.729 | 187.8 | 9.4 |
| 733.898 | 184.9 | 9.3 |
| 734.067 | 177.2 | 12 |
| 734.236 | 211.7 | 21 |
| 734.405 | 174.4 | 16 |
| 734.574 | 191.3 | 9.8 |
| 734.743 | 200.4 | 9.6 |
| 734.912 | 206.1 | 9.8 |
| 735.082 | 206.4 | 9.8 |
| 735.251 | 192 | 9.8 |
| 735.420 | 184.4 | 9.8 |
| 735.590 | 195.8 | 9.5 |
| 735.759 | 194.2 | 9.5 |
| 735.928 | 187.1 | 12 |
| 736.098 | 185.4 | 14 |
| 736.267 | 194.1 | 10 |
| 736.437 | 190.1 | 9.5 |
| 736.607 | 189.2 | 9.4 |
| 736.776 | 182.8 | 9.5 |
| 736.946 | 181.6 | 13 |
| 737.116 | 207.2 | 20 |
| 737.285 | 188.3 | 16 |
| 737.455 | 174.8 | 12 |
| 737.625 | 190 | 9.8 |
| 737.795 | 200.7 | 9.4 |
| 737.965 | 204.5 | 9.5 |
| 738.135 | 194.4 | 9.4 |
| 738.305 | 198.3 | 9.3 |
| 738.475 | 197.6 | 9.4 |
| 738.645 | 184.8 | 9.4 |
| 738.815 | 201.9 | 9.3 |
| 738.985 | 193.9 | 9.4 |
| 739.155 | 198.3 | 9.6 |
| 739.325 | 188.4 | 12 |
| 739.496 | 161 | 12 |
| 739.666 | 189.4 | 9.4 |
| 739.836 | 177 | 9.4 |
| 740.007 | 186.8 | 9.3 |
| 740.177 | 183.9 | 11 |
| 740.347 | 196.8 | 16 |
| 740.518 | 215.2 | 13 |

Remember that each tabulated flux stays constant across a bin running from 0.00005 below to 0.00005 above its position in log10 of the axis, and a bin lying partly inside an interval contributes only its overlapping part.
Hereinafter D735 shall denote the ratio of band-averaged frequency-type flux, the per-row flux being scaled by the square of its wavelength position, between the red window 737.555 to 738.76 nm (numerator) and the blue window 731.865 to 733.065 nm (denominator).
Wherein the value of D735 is 1.05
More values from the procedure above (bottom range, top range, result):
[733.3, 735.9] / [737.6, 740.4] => 1.01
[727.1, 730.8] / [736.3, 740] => 1.03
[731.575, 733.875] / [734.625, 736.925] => 1.03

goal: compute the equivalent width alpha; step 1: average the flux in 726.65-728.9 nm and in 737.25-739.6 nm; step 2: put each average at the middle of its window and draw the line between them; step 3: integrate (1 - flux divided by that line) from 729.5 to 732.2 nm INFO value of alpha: 0.032 nm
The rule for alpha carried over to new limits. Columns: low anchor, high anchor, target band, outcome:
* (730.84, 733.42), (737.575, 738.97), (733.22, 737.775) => 0.07 nm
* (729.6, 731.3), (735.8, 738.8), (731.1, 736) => -0.03 nm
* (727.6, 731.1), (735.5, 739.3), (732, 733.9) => 0.03 nm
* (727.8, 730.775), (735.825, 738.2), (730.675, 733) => 0.01 nm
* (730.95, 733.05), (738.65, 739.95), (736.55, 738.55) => -0.05 nm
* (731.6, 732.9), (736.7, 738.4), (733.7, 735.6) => -0.03 nm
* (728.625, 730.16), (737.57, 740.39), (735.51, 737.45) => 0.00 nm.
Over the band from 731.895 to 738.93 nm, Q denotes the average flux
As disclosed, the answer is 191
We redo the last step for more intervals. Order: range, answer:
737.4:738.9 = 194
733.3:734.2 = 187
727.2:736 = 190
